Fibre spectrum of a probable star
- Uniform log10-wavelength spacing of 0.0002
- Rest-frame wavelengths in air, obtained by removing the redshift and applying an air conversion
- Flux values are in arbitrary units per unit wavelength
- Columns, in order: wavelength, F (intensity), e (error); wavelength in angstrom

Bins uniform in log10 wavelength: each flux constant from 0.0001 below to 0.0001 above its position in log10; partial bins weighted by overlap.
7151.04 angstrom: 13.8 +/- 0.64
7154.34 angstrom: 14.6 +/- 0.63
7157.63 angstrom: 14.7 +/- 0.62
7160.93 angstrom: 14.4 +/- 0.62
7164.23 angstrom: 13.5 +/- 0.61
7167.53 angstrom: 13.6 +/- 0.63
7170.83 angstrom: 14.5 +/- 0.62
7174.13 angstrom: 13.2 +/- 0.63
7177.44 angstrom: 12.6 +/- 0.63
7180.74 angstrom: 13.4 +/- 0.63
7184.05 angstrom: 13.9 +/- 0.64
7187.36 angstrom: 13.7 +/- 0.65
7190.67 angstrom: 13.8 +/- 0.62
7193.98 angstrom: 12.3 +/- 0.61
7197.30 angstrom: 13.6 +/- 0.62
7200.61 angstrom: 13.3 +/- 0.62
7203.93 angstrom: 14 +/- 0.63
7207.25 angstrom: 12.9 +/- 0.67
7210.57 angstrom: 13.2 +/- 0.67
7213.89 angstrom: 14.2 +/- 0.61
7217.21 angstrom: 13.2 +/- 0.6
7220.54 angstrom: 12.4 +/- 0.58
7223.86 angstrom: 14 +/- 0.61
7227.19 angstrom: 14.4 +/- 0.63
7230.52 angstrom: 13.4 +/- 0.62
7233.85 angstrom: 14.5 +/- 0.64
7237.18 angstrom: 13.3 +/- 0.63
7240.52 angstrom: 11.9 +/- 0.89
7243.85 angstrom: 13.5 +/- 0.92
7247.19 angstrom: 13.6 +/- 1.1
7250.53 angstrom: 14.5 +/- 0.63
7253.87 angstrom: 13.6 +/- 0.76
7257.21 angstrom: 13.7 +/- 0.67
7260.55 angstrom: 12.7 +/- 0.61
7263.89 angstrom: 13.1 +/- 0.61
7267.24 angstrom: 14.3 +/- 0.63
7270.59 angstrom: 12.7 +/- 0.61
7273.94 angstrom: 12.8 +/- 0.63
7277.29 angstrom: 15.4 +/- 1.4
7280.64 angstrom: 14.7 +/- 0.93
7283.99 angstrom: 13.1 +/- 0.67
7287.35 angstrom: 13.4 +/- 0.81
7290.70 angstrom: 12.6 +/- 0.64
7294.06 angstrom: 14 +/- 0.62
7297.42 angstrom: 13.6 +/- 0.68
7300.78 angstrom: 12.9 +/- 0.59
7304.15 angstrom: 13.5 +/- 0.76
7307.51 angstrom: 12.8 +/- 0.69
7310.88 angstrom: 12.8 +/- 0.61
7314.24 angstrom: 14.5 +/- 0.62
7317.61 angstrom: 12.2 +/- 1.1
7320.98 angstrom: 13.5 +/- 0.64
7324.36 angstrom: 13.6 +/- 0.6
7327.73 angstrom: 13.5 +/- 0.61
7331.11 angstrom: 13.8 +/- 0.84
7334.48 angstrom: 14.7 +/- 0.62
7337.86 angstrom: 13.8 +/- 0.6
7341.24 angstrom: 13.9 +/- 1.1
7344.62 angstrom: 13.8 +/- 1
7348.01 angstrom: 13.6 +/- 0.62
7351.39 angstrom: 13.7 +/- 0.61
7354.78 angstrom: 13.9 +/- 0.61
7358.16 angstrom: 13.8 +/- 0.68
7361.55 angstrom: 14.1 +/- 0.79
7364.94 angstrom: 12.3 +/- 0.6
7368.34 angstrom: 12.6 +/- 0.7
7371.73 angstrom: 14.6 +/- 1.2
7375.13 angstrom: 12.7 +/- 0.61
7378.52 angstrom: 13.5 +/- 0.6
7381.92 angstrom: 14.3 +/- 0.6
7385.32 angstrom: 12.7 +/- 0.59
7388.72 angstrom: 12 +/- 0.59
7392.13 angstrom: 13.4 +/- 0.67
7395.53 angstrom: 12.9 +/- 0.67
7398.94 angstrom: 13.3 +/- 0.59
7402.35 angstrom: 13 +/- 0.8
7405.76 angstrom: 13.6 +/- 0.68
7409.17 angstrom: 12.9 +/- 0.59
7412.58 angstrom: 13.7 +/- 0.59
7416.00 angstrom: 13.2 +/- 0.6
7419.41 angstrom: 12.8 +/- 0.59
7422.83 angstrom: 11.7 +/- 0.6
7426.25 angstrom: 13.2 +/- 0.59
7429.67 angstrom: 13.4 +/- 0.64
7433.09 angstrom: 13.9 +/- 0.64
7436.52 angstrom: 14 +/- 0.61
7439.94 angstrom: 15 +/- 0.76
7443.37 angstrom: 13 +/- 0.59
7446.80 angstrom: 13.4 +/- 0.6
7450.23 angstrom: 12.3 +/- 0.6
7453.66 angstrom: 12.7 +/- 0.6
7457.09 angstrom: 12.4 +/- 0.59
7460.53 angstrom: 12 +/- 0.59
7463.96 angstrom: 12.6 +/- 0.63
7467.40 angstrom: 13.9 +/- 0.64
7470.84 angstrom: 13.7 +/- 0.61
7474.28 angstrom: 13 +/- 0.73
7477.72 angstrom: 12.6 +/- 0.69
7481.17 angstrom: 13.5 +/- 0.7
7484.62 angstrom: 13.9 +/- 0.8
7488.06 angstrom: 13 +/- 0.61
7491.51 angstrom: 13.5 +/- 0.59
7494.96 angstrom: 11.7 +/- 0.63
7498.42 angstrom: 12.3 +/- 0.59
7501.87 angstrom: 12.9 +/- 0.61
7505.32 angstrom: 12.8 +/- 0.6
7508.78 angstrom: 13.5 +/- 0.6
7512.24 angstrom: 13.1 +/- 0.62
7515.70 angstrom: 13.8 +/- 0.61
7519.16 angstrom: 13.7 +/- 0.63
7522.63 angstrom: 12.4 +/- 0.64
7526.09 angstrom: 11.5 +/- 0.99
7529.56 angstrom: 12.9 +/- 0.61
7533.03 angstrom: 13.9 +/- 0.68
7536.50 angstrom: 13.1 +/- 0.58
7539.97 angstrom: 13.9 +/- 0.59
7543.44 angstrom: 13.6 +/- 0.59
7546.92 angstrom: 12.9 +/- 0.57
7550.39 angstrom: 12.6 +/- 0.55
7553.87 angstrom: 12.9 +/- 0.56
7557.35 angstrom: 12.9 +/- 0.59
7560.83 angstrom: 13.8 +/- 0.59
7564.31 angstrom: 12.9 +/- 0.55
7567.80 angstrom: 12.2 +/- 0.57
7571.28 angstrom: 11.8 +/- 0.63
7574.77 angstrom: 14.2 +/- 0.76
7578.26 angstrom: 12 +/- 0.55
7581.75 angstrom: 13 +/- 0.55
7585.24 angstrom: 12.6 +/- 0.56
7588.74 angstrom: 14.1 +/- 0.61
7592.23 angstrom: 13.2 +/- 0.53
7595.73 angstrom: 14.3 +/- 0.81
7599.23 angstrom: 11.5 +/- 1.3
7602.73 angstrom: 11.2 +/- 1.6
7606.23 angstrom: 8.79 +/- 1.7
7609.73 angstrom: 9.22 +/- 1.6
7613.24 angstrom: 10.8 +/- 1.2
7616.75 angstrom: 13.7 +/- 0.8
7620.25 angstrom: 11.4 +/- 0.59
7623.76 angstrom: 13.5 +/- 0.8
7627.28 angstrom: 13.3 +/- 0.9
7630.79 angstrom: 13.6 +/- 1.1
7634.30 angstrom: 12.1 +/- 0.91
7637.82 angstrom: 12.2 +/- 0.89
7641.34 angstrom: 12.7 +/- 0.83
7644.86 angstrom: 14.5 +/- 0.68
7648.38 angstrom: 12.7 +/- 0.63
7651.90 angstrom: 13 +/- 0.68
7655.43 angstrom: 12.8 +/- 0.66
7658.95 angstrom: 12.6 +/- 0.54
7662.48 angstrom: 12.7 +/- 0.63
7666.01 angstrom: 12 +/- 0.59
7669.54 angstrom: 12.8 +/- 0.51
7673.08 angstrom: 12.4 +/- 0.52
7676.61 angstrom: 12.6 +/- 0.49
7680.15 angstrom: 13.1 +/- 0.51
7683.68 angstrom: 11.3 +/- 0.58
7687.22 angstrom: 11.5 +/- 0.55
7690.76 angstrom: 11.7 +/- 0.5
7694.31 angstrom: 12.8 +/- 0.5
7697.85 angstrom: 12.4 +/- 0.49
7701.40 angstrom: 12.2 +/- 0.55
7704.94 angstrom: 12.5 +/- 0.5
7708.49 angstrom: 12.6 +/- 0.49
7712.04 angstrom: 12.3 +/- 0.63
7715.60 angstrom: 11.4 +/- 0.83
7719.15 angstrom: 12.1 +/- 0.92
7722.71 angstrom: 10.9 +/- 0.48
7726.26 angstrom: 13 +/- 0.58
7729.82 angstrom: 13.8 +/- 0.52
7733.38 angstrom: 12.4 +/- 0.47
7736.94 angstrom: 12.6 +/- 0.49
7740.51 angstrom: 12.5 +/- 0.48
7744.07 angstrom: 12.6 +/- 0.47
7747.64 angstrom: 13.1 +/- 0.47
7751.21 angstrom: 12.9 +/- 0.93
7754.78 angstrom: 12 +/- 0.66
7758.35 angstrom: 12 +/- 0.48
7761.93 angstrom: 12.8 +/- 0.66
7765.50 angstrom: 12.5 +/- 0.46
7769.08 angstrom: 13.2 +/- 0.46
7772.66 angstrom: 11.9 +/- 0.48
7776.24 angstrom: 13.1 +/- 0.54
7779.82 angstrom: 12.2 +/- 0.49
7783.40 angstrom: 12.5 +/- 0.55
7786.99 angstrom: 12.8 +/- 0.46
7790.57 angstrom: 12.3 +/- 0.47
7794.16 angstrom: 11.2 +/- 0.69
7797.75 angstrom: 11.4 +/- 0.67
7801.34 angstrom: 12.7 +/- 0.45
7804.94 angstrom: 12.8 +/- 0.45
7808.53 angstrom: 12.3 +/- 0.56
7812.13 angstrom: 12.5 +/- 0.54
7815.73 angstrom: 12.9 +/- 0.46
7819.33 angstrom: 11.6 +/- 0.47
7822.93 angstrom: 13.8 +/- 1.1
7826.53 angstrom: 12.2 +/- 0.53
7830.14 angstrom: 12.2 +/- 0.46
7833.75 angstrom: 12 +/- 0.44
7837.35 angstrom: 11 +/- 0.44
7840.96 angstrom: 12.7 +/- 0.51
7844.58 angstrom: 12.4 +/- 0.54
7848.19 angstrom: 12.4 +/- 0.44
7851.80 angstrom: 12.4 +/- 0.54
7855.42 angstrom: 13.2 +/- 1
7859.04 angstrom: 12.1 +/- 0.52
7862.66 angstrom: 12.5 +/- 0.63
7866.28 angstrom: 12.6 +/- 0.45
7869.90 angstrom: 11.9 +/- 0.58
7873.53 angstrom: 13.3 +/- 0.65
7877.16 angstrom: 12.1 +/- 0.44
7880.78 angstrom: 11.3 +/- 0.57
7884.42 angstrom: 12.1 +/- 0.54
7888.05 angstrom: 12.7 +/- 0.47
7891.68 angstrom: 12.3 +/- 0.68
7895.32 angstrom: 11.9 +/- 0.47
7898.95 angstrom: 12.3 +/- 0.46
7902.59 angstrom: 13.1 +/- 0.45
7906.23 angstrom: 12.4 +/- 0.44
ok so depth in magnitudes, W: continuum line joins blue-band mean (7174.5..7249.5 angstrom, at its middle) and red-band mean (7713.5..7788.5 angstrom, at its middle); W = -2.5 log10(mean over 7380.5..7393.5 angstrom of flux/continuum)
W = 0.00 mag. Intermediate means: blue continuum 13.4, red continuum 12.5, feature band 13.1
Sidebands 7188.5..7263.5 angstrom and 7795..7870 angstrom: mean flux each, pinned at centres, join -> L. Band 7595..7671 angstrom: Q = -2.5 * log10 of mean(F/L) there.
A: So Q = 0.04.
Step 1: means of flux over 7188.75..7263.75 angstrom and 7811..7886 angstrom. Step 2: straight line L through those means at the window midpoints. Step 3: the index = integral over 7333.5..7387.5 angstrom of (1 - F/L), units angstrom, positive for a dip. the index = -1.6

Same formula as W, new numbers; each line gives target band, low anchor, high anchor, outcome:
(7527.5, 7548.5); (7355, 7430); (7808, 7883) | -0.037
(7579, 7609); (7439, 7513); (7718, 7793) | 0.051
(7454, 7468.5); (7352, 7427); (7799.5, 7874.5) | 0.034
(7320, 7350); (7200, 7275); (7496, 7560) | -0.040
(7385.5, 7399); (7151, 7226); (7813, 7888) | 0.032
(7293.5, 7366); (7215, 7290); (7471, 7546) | -0.013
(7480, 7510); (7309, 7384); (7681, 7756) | 0.008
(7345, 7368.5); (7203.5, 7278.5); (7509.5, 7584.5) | -0.014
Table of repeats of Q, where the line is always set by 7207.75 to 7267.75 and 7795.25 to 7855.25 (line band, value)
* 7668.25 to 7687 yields 0.02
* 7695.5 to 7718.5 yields 0.03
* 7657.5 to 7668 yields 0.02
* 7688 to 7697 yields 0.04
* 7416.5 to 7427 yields 0.05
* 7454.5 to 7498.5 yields 0.01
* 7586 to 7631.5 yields 0.05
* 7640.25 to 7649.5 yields -0.06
